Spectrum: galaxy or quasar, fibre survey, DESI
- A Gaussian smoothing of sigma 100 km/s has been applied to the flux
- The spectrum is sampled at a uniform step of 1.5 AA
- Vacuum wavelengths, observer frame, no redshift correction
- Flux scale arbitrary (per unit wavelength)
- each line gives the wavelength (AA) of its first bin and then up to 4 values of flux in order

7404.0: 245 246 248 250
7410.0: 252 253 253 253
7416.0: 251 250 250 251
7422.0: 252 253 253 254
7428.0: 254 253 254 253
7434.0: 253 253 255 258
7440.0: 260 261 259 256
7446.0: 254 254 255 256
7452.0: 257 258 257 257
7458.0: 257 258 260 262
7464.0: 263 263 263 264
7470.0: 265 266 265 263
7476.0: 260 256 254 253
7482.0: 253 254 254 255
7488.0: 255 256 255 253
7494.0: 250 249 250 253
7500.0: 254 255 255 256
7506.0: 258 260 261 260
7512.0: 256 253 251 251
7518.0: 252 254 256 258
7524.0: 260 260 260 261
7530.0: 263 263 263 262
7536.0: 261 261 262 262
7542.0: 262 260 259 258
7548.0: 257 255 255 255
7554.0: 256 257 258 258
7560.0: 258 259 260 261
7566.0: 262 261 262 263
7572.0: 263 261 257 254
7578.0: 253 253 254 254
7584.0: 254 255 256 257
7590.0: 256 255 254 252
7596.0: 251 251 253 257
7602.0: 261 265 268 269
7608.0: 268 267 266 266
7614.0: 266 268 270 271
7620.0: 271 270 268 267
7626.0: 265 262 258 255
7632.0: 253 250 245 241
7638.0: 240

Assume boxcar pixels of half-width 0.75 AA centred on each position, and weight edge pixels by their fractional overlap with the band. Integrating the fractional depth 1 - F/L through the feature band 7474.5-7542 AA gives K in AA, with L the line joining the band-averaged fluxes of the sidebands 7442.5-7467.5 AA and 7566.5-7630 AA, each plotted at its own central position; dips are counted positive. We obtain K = 0.63 AA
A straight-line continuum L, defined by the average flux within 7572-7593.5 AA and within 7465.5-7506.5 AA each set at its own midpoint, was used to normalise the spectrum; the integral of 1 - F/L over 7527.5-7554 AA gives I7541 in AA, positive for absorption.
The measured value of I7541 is -0.40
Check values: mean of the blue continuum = 257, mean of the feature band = 260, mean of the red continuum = 256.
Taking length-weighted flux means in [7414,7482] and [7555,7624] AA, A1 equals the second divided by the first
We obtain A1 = 1.0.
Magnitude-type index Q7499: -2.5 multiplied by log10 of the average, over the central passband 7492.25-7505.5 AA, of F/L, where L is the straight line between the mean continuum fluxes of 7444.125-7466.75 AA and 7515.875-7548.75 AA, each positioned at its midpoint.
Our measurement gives 0.02 mag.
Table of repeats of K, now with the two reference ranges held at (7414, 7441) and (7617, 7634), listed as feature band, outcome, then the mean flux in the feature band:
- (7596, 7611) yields 0.0 AA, 262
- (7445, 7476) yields -0.6 AA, 260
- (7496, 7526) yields 0.2 AA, 256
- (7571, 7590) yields 0.4 AA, 256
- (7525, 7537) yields -0.1 AA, 262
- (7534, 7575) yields 0.0 AA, 259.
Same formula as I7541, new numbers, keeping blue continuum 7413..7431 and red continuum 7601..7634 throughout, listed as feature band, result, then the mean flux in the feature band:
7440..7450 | -0.1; 257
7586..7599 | 0.5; 254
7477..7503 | 0.3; 253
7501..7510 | 0.0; 258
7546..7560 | 0.2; 257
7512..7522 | 0.2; 253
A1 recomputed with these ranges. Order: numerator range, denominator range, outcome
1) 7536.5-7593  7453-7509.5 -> 1.00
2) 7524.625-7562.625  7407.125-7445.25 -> 1.02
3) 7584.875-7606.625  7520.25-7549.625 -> 0.99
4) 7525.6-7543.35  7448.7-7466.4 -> 1.01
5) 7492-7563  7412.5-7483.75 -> 1.00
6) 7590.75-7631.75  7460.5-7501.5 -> 1.02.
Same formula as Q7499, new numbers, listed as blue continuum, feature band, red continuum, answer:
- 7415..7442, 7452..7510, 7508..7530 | -0.01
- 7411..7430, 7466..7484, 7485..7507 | -0.03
